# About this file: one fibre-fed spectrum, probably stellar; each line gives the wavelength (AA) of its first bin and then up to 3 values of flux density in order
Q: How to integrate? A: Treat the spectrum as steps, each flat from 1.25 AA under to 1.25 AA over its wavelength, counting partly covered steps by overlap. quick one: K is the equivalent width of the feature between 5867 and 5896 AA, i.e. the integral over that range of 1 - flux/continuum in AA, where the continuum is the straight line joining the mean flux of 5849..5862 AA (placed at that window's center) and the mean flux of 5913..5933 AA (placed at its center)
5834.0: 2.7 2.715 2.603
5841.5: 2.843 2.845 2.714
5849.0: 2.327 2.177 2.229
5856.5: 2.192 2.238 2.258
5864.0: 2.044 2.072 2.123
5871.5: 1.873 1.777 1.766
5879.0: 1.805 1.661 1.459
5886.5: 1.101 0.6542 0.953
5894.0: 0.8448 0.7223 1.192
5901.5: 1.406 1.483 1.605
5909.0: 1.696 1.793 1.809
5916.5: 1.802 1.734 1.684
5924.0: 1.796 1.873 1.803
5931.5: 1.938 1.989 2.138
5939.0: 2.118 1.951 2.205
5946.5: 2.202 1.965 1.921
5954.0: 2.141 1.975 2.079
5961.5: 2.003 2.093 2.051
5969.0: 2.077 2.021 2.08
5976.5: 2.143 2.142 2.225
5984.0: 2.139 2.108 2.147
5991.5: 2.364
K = 8.7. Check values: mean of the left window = 2.23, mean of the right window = 1.81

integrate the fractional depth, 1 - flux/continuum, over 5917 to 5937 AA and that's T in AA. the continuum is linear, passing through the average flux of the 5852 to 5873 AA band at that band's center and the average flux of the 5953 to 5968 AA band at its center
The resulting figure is 2.1 AA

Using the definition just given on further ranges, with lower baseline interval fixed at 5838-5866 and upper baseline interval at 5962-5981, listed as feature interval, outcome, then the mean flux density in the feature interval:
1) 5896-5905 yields 4.1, 1.23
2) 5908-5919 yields 2.3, 1.77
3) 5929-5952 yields 1.4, 2.04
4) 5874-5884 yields 2.6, 1.71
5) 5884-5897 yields 7.8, 0.921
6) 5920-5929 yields 1.7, 1.79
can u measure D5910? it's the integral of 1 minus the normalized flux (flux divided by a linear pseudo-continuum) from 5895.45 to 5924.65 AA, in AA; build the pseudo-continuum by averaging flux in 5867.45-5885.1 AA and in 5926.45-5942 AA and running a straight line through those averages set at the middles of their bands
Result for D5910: 5.3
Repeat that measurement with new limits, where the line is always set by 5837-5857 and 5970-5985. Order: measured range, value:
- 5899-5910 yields 3.9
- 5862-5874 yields 2.1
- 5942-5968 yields 1.5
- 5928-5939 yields 1.3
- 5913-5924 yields 2.6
